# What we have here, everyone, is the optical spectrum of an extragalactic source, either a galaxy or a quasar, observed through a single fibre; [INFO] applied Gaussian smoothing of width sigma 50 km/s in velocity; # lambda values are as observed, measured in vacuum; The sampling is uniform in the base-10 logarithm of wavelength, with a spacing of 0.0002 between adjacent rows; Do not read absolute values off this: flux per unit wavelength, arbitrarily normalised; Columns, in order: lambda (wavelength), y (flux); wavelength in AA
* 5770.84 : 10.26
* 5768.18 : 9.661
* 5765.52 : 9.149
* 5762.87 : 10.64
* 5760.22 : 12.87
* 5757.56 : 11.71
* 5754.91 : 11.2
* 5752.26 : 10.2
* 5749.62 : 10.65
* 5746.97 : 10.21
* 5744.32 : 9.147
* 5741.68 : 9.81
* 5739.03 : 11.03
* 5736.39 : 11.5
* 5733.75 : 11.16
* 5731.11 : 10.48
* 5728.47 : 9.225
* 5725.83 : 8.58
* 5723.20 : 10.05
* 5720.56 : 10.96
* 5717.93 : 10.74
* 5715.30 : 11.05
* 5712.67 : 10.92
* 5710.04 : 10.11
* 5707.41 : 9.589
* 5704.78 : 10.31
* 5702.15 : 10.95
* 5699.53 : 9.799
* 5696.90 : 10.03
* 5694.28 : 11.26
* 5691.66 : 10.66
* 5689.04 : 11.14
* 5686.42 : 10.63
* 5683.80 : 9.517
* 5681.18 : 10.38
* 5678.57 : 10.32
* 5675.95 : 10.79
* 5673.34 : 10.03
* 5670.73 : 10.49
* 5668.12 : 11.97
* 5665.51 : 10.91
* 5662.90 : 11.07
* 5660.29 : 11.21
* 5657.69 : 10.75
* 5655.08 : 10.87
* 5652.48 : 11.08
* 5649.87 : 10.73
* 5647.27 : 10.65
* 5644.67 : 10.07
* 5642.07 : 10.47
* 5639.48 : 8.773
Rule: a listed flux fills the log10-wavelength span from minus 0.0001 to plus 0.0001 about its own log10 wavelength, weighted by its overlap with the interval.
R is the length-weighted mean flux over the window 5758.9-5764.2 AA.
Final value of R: 11.8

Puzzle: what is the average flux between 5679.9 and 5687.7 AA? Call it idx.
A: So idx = 10.2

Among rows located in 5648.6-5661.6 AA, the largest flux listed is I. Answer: 11.21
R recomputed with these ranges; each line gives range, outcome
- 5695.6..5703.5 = 10.3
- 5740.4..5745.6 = 9.49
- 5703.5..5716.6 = 10.4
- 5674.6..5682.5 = 10.5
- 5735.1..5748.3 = 10.3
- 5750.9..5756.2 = 10.7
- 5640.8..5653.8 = 10.6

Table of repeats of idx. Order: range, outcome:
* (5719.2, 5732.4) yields 9.86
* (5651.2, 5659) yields 10.9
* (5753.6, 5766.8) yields 11.1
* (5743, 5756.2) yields 10.3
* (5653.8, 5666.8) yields 11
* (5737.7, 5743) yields 10.4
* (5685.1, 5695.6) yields 10.9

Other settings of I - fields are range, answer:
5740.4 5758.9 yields 11.71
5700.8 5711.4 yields 10.95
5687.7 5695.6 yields 11.26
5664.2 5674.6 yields 11.97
